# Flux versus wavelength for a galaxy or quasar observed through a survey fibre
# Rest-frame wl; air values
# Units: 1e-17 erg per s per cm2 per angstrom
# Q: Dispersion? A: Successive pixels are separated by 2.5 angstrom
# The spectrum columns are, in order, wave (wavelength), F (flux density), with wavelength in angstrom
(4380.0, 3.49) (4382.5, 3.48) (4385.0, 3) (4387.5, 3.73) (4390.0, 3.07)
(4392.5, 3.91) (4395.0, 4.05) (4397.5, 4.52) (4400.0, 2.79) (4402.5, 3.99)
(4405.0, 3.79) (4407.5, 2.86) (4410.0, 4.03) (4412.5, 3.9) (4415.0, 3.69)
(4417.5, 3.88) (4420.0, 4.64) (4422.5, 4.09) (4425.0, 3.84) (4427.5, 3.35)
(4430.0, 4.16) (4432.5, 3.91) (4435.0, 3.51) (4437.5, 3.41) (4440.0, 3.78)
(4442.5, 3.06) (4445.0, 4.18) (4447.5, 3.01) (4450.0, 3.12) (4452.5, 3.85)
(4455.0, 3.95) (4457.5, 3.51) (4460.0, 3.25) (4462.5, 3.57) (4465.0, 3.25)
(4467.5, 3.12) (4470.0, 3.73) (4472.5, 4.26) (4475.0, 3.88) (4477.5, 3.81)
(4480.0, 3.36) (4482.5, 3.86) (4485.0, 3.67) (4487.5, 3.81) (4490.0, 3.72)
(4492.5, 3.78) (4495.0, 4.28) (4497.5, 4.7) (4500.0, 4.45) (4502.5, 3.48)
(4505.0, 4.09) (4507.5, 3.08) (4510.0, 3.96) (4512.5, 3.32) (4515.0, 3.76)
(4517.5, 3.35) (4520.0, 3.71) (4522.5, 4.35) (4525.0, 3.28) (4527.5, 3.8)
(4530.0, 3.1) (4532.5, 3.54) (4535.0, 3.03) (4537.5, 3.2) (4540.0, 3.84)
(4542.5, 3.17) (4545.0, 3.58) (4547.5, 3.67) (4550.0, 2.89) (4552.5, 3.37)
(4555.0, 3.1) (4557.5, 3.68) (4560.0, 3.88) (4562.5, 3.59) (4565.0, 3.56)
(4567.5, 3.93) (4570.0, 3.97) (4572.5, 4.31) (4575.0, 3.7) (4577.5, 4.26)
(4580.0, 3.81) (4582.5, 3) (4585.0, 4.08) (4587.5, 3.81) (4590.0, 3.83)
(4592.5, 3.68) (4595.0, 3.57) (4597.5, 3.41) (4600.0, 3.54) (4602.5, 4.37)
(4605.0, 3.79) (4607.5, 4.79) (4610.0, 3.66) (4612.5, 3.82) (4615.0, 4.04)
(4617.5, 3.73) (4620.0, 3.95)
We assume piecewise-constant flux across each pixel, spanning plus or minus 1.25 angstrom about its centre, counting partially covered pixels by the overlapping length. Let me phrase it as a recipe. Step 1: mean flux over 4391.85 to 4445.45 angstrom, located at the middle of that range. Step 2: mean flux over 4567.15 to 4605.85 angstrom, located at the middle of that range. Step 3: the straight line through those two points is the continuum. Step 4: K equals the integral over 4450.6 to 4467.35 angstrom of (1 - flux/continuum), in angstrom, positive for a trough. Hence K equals 1.2 angstrom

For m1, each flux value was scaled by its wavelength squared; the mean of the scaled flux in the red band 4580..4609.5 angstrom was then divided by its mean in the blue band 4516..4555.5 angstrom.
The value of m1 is 1.1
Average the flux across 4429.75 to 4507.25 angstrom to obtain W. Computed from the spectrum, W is 3.71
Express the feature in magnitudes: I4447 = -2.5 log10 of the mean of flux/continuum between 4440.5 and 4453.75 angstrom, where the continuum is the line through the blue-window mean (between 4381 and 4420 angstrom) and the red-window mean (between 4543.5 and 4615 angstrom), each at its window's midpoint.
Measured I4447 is 0.07 mag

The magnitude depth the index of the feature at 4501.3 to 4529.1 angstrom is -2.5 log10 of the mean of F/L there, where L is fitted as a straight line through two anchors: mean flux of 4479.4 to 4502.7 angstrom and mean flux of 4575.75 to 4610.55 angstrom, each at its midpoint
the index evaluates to 0.08 mag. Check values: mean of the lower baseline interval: 3.95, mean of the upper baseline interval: 3.83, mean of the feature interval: 3.65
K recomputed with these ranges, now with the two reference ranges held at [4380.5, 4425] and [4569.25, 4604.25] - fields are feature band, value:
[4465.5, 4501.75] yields -1.0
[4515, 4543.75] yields 2.2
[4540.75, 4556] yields 1.9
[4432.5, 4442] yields 0.4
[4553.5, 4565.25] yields 0.7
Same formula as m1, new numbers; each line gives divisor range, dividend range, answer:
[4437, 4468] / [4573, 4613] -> 1.17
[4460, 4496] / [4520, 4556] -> 0.95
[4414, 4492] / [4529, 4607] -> 1.04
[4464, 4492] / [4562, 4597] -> 1.07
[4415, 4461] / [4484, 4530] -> 1.06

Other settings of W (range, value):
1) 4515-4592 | 3.62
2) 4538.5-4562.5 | 3.47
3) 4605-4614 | 4.05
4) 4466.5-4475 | 3.75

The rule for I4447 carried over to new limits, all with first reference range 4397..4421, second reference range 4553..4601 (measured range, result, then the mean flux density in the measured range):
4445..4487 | 0.05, 3.6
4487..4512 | -0.05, 3.92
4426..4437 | 0.02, 3.71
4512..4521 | 0.06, 3.55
